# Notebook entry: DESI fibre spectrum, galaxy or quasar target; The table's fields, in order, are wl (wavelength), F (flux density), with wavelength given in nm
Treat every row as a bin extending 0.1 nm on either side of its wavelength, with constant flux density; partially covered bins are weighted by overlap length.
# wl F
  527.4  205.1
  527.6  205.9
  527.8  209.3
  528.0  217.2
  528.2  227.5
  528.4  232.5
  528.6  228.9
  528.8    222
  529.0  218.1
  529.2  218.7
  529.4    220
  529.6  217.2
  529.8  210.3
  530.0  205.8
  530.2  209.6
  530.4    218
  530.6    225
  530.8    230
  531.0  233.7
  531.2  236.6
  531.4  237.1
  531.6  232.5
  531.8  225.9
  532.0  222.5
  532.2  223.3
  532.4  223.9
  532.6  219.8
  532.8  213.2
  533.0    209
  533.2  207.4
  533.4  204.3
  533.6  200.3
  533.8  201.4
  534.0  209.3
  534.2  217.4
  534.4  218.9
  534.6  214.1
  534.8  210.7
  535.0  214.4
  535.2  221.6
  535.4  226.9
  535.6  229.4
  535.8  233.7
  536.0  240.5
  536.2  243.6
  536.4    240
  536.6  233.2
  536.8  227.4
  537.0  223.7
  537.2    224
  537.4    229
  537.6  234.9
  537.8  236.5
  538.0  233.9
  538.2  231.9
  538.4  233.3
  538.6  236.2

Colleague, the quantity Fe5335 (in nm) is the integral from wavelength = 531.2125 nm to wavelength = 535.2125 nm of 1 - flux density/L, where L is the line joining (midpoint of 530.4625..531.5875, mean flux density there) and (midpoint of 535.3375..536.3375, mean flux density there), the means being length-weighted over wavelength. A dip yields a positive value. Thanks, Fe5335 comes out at 0.288 nm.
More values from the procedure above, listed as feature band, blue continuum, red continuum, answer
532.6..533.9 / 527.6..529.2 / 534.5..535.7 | 0.08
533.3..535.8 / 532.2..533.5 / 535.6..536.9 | 0.11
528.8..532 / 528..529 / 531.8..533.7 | -0.03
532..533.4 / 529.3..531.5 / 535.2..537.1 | 0.07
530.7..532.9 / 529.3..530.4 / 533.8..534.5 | -0.14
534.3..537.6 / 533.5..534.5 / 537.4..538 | -0.07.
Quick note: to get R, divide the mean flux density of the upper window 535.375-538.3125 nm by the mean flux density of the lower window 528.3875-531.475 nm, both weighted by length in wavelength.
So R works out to 1.05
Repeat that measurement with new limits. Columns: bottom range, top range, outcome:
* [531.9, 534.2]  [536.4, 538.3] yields 1.09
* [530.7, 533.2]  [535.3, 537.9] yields 1.03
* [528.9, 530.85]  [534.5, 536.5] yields 1.05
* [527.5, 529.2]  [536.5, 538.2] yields 1.05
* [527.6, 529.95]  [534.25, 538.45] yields 1.04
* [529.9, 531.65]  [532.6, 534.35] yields 0.93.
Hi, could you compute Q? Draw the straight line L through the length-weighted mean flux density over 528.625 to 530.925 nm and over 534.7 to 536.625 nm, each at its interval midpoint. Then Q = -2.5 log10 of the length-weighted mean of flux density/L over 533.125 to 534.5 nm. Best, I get 0.09 mag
